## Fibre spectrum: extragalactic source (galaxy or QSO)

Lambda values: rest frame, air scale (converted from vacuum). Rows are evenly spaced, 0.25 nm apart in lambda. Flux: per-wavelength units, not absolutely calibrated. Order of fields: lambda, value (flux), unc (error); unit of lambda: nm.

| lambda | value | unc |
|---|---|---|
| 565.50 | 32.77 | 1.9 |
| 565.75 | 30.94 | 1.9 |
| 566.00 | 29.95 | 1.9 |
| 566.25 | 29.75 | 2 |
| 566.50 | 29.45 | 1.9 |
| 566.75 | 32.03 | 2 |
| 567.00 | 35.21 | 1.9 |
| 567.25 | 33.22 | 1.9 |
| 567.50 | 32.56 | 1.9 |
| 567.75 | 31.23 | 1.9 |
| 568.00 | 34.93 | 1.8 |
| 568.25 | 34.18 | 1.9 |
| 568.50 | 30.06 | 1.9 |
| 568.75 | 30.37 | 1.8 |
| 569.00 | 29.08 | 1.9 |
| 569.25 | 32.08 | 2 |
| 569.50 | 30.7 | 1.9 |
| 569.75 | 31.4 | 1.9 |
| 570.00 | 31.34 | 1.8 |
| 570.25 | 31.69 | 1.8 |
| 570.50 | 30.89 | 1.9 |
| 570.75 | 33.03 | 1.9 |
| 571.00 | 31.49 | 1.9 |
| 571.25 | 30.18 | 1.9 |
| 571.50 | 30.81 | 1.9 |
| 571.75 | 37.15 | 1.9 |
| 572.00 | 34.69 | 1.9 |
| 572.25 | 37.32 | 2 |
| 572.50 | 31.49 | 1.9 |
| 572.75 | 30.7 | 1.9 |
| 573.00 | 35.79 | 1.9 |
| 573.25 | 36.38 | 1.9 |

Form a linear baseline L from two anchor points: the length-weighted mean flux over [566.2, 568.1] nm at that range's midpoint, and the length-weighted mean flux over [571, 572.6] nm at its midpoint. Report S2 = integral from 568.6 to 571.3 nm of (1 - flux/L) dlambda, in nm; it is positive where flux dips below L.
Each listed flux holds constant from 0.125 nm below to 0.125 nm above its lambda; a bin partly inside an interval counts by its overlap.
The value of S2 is 0.16 nm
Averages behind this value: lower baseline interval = 32.4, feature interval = 31.1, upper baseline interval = 33.5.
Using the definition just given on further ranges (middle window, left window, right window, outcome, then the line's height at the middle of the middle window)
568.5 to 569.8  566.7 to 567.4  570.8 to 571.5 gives 0.068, 32.3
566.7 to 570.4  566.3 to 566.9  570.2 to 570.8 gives -0.087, 31.3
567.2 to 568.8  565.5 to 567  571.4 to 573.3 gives -0.024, 31.9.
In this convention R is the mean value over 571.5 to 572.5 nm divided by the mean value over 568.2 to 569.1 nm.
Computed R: 1.14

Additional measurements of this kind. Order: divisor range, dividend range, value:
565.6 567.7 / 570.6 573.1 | 1.05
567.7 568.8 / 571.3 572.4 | 1.07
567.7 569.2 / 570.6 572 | 1.03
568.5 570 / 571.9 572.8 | 1.10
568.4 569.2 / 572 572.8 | 1.12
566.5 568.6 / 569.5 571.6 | 0.96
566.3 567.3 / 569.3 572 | 0.99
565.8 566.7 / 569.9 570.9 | 1.06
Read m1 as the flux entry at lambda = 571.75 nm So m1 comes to 37.15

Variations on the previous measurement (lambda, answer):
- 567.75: 31.23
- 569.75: 31.4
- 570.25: 31.69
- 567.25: 33.22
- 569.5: 30.7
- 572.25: 37.32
